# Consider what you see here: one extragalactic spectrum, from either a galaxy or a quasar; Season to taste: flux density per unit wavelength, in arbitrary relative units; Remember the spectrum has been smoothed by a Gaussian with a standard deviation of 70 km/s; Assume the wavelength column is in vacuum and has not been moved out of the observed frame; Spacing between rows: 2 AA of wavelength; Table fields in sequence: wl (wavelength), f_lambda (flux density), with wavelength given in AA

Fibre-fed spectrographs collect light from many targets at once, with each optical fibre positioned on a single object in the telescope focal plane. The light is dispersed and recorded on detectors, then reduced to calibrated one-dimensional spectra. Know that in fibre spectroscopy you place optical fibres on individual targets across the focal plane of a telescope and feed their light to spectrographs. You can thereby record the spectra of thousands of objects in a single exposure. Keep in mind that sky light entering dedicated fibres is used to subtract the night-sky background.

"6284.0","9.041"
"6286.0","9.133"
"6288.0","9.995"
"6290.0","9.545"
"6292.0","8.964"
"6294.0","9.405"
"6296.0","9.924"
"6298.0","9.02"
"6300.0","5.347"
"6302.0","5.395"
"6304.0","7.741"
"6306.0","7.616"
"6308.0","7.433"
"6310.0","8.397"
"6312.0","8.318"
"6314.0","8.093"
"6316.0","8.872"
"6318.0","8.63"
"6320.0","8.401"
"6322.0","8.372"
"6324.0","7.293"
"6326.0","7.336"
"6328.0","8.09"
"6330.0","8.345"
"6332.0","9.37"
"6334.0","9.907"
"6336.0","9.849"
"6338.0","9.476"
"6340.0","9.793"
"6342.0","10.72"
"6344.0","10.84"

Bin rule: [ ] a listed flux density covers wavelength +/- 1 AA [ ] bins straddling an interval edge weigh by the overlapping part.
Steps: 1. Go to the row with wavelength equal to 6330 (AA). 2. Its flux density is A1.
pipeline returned 8.345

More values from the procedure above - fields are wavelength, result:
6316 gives 8.872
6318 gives 8.63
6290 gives 9.545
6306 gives 7.616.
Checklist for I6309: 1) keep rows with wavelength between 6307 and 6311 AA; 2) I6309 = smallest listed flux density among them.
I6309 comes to 7.433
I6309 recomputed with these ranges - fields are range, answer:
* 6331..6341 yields 9.37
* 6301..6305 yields 5.395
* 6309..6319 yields 8.093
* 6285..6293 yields 8.964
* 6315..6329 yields 7.293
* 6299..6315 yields 5.347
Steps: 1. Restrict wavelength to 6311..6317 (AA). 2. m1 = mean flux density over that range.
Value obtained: 8.43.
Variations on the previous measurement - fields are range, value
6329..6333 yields 8.86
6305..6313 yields 7.94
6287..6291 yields 9.77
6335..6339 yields 9.66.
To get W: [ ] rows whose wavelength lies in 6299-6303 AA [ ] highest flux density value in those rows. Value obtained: 5.395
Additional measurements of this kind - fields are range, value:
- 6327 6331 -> 8.345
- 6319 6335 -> 9.907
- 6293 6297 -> 9.924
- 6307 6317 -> 8.872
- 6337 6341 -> 9.793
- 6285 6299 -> 9.995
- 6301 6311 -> 8.397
